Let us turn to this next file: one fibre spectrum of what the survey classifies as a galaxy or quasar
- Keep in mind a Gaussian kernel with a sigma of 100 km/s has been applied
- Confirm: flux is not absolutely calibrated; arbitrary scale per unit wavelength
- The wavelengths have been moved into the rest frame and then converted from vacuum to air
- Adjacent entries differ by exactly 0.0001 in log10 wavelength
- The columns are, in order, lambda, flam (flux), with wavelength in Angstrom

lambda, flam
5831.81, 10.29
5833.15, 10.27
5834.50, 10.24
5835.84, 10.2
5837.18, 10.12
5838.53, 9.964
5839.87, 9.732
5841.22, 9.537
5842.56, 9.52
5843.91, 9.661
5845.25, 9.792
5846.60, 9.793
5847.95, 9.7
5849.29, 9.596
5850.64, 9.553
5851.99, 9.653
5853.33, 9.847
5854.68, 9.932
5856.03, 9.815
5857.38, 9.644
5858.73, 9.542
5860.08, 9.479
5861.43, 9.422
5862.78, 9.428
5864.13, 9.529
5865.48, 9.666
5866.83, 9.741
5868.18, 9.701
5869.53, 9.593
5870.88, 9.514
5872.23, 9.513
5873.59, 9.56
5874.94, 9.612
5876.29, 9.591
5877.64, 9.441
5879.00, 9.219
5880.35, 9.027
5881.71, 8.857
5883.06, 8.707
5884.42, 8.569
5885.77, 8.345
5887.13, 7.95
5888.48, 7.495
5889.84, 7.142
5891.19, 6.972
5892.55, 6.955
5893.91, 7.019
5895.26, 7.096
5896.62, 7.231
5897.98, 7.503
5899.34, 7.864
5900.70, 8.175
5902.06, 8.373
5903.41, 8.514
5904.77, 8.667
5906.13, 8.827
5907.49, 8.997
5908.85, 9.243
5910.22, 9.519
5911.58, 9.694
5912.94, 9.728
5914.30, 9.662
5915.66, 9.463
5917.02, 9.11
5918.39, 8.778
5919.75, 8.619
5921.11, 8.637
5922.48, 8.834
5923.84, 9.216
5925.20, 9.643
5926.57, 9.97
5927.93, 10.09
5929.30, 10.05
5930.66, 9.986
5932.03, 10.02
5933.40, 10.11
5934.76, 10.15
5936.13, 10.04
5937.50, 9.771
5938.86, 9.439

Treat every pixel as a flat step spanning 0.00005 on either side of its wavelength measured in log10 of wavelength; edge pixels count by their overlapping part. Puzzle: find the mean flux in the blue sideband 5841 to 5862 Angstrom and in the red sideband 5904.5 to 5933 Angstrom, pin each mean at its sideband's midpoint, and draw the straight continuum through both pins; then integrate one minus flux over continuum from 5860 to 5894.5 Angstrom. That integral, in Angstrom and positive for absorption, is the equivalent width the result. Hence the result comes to 2.59 Angstrom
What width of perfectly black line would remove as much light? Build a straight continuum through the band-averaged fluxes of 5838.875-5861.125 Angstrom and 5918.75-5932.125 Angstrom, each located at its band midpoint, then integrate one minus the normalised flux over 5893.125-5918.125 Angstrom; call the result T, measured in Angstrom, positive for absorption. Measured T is 2.4 Angstrom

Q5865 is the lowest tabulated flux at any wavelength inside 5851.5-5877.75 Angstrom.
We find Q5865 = 9.422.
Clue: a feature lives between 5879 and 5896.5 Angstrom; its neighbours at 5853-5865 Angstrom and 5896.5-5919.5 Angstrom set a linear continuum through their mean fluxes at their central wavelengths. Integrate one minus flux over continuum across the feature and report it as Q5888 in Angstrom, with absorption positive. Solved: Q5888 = 2.4 Angstrom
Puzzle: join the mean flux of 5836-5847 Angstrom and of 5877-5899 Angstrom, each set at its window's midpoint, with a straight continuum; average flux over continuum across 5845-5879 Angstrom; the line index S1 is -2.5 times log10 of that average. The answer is -0.08 mag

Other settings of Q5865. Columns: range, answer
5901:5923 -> 8.373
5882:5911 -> 6.955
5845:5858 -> 9.553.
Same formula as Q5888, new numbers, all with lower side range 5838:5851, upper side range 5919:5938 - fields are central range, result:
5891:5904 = 2.8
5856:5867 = 0.1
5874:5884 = 0.5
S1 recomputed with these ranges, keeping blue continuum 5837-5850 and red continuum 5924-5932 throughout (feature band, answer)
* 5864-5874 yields 0.02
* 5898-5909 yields 0.16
